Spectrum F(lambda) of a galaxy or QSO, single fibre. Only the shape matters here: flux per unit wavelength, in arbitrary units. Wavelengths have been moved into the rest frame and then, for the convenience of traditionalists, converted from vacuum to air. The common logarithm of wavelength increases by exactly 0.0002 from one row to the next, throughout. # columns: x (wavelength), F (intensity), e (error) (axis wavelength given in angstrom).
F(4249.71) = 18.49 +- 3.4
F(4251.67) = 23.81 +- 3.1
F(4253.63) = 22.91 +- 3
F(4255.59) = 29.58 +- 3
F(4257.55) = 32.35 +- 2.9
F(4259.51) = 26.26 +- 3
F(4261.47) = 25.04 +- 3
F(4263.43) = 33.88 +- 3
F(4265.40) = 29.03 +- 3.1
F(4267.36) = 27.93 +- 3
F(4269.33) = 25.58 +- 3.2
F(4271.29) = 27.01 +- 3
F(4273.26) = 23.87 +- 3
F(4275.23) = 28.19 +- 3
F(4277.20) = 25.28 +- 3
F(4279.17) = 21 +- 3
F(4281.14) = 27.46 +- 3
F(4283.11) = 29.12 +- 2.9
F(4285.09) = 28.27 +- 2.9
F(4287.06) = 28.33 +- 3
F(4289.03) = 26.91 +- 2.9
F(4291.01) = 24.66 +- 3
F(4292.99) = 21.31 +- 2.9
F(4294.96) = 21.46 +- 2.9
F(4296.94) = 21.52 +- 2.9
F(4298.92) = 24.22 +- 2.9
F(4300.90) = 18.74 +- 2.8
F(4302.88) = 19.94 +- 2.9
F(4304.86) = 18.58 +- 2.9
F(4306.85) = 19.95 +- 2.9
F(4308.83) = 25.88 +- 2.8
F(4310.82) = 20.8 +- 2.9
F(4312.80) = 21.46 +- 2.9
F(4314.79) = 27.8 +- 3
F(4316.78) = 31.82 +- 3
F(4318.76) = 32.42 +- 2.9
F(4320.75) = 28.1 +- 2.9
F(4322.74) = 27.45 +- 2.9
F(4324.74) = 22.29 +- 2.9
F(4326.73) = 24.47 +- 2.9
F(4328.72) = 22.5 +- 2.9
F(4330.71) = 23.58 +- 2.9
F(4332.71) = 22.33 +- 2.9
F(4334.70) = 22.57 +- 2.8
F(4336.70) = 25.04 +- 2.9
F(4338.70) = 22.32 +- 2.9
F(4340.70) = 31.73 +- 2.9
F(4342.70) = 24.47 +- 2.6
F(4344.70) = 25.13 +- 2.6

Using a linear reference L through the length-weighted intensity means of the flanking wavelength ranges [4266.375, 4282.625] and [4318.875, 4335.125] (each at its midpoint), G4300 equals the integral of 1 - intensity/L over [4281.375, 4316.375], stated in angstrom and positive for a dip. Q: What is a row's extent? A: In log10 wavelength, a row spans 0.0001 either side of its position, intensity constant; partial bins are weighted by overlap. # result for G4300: 2.3 angstrom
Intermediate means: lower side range 25.9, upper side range 24.7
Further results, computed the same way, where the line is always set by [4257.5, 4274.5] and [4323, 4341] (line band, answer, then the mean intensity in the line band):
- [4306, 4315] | 0.82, 22.8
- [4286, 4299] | 1.04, 24.1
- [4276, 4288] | 0.06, 26.6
